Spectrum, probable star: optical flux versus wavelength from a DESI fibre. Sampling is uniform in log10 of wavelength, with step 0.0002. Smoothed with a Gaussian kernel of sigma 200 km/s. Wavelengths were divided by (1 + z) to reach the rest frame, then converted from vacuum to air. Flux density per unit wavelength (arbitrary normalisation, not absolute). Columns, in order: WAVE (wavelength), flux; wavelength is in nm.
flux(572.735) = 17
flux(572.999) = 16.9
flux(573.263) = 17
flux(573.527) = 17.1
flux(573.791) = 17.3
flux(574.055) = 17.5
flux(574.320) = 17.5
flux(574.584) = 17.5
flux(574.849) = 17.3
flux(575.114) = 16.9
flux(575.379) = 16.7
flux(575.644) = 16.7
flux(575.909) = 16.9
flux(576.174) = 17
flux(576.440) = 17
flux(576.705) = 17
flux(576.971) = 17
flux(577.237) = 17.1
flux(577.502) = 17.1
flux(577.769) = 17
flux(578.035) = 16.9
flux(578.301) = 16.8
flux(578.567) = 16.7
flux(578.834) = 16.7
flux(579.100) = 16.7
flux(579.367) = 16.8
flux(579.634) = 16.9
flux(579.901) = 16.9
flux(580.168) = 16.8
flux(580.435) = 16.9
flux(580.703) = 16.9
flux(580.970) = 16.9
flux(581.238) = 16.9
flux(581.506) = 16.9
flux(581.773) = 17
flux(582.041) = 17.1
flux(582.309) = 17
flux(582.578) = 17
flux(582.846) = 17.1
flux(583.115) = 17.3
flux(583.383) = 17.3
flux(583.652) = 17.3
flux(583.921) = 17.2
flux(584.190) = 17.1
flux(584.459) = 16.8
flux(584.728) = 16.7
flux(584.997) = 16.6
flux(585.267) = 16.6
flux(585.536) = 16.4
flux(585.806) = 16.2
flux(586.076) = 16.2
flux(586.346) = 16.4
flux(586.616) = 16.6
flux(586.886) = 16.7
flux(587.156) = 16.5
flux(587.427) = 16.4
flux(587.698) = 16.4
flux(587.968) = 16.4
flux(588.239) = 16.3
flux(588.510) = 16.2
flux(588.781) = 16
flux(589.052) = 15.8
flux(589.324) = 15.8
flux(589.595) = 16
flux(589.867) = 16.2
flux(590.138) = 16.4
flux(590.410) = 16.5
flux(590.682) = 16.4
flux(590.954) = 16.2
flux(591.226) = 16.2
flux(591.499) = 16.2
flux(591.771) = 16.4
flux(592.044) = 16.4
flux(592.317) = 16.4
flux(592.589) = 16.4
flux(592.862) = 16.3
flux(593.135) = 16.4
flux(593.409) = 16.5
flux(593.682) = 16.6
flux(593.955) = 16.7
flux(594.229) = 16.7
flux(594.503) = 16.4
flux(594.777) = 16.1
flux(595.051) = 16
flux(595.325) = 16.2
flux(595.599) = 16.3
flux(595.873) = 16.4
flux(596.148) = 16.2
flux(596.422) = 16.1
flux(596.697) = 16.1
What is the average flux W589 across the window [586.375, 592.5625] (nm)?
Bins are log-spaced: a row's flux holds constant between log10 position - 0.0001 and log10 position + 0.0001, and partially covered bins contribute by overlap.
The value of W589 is 16.3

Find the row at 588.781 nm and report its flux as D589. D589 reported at 16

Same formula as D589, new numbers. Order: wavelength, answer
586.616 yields 16.6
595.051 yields 16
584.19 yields 17.1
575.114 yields 16.9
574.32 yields 17.5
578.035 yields 16.9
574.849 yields 17.3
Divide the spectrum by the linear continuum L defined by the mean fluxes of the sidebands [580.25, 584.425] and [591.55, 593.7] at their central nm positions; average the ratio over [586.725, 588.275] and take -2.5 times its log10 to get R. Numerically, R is 0.02 mag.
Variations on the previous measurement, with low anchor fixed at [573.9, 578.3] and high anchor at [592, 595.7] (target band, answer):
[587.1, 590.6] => 0.02 mag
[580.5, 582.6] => -0.01 mag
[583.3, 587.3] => 0.00 mag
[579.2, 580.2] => 0.01 mag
